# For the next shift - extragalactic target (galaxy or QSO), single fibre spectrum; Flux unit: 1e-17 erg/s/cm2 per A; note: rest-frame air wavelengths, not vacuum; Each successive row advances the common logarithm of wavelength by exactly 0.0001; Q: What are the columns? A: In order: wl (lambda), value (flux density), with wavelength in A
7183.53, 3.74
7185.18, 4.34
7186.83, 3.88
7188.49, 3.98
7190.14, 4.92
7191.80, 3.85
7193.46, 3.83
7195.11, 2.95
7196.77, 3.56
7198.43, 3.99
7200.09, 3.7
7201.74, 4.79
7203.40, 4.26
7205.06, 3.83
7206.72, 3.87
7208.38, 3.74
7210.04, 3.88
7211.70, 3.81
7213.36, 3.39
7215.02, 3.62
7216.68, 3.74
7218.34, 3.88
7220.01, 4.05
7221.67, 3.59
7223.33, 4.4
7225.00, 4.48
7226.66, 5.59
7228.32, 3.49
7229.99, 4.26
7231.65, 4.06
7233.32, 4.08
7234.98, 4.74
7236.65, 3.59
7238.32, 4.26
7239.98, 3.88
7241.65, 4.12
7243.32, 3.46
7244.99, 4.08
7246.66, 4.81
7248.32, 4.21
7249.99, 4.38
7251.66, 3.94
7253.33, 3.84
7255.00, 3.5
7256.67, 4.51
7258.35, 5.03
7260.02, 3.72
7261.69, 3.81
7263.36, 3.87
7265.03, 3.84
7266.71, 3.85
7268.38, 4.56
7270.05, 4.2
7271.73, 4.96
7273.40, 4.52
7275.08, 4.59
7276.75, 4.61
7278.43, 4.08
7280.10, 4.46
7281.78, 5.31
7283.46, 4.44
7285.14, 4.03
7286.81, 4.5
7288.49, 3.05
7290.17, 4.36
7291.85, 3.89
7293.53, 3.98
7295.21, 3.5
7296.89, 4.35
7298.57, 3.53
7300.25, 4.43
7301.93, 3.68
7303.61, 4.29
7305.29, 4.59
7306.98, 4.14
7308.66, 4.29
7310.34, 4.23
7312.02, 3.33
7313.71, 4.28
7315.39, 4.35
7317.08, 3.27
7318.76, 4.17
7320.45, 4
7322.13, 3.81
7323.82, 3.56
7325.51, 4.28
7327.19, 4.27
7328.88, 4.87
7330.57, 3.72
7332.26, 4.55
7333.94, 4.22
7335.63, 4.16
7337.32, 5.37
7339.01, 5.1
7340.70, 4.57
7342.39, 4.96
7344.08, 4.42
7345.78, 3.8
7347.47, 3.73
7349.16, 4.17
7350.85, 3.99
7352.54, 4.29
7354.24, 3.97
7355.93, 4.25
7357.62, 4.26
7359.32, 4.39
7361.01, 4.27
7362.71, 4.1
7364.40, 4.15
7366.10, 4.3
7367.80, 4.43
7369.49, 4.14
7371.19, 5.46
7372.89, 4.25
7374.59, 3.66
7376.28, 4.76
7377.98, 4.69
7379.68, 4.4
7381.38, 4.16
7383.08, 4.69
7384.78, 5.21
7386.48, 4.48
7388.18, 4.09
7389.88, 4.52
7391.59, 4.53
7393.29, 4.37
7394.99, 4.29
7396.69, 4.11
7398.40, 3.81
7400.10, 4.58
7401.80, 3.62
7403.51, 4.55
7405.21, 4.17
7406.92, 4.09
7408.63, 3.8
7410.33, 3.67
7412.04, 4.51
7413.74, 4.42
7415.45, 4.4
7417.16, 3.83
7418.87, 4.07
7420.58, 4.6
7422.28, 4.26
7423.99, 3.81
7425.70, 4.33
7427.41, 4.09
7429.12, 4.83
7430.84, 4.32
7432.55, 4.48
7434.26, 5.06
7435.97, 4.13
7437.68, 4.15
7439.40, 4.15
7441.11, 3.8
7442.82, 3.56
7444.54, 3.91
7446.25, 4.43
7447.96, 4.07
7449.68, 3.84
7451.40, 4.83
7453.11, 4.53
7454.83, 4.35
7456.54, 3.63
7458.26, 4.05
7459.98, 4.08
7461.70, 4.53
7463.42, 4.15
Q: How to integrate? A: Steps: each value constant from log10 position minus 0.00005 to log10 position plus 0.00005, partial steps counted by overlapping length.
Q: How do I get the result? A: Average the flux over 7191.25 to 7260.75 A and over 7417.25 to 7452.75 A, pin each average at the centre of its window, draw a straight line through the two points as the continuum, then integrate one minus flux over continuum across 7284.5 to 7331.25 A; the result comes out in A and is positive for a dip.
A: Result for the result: 0.85 A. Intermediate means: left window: 4.02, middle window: 4.03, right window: 4.23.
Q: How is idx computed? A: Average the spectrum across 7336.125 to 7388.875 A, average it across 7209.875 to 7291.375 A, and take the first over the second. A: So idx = 1.1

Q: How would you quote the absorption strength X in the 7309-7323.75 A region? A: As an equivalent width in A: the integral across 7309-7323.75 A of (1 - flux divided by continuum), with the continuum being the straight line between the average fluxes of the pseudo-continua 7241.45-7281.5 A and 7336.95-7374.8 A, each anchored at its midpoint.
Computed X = 1.3 A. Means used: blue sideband 4.22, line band 3.92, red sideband 4.35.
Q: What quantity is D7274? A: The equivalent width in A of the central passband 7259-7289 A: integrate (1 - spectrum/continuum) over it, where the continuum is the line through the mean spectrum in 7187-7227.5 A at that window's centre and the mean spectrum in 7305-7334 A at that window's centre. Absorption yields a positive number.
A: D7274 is -1.6 A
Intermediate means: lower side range 3.99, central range 4.26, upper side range 4.1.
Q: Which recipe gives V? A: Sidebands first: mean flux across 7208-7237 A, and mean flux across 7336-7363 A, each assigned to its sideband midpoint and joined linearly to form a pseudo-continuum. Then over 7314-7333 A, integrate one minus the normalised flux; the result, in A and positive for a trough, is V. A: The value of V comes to 0.9 A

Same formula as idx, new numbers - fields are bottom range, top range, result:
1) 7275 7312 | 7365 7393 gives 1.07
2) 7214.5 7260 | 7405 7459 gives 1.02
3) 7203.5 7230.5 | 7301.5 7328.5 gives 1.02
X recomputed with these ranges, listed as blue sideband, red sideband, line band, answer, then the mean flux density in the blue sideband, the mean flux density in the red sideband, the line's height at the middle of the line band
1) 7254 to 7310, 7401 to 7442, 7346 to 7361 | 0.28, 4.2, 4.21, 4.2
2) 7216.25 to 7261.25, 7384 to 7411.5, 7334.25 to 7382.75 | -1.72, 4.14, 4.24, 4.22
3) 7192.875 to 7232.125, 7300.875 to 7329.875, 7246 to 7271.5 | -0.91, 3.95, 4.08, 4.01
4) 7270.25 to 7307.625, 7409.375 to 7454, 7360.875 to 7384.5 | -0.99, 4.24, 4.23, 4.24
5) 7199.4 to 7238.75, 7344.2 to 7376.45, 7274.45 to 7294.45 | -0.68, 4.05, 4.22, 4.13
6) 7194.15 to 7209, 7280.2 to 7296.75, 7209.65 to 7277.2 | -2.22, 3.86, 4.14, 3.99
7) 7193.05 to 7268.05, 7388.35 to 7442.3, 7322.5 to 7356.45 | -1.36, 4.01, 4.23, 4.14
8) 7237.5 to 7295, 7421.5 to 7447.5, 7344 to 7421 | -1.07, 4.19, 4.22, 4.21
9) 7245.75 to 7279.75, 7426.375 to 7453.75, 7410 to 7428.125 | 0.26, 4.25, 4.26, 4.26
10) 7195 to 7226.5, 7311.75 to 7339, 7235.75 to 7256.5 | -0.09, 3.93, 4.18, 4.01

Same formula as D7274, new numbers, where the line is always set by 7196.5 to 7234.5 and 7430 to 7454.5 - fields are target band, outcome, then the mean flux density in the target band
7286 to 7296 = 0.51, 3.88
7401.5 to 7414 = 0.27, 4.11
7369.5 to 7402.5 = -1.74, 4.4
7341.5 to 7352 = -0.10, 4.18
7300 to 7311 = -0.33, 4.23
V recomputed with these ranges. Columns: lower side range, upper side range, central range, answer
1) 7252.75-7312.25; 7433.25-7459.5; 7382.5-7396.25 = -1.1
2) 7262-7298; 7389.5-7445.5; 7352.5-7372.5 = -0.6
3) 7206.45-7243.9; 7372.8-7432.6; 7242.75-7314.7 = -1.3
